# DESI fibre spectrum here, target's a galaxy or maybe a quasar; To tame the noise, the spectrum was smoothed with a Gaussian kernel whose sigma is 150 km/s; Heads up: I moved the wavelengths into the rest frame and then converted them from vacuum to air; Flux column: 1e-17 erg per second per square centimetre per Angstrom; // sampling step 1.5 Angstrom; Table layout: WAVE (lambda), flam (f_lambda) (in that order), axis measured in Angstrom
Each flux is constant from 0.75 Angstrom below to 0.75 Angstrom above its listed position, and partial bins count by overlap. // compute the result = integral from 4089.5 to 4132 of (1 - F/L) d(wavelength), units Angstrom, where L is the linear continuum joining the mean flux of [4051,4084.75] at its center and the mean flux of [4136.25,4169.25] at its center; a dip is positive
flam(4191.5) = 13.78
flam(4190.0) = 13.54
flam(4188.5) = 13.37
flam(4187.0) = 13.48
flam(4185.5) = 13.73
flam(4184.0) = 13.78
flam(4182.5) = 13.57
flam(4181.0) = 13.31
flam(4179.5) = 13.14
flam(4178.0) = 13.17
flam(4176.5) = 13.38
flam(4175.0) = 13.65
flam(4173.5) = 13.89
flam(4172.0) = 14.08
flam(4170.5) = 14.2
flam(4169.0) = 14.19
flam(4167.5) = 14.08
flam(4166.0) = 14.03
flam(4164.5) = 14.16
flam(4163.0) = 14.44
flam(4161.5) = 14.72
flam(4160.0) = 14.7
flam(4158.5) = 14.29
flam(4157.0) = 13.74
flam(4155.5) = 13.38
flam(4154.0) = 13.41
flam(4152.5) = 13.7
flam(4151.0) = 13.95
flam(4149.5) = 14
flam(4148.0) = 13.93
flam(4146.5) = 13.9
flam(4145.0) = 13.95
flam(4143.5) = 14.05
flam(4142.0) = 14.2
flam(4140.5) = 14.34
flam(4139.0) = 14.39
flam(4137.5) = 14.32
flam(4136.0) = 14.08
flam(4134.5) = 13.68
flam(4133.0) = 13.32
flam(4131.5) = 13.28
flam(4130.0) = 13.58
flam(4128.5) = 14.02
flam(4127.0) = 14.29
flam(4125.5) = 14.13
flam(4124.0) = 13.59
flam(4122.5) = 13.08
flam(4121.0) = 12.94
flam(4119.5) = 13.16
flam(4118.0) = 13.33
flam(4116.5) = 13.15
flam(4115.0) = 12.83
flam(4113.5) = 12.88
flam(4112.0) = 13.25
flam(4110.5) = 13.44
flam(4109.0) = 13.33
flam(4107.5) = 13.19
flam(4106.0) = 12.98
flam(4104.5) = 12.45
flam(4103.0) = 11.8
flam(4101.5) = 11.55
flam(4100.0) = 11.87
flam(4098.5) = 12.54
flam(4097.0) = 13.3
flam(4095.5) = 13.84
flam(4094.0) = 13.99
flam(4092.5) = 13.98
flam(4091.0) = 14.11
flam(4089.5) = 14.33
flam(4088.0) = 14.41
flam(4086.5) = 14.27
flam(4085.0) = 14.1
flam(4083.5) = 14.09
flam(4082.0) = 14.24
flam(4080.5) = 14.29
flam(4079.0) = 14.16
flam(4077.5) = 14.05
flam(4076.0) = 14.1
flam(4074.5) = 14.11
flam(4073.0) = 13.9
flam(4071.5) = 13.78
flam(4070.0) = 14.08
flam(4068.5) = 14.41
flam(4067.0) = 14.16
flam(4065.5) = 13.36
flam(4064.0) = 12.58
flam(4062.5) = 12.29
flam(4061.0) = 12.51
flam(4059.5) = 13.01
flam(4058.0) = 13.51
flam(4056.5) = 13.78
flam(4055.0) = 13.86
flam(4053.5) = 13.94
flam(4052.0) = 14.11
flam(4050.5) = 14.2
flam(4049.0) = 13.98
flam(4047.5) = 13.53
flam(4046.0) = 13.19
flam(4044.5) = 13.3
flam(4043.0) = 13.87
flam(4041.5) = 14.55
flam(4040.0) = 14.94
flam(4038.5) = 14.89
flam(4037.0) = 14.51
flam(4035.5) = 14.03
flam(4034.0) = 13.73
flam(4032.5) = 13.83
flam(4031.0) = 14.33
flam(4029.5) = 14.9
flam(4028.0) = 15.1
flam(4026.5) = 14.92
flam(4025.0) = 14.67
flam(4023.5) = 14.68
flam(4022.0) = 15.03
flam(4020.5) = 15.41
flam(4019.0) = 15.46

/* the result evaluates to 2.1 Angstrom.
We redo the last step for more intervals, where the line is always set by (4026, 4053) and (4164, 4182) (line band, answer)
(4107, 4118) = 0.63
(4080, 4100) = 0.23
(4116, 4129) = 0.39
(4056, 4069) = 0.80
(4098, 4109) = 1.25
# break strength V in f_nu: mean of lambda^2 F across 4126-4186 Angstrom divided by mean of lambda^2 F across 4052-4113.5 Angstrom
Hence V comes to 1.1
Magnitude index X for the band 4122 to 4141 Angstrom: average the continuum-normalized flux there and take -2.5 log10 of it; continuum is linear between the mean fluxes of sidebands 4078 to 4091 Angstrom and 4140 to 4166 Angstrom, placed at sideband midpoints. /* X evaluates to 0.019 mag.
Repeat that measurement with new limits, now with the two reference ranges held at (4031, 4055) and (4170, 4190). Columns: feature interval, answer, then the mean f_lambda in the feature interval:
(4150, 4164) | -0.03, 14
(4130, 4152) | -0.02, 13.9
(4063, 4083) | 0.00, 13.9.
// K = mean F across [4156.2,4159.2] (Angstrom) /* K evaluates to 14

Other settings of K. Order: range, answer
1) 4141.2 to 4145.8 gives 14.1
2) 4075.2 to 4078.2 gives 14.1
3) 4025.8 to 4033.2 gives 14.6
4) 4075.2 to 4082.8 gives 14.2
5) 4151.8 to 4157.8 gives 13.6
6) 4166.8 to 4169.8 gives 14.1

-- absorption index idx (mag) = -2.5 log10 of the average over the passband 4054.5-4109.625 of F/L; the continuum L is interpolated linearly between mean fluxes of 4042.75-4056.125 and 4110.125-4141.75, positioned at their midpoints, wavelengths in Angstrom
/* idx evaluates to 0.01 mag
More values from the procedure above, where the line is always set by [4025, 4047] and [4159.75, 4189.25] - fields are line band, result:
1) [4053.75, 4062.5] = 0.075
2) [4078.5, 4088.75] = -0.007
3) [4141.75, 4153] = -0.002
